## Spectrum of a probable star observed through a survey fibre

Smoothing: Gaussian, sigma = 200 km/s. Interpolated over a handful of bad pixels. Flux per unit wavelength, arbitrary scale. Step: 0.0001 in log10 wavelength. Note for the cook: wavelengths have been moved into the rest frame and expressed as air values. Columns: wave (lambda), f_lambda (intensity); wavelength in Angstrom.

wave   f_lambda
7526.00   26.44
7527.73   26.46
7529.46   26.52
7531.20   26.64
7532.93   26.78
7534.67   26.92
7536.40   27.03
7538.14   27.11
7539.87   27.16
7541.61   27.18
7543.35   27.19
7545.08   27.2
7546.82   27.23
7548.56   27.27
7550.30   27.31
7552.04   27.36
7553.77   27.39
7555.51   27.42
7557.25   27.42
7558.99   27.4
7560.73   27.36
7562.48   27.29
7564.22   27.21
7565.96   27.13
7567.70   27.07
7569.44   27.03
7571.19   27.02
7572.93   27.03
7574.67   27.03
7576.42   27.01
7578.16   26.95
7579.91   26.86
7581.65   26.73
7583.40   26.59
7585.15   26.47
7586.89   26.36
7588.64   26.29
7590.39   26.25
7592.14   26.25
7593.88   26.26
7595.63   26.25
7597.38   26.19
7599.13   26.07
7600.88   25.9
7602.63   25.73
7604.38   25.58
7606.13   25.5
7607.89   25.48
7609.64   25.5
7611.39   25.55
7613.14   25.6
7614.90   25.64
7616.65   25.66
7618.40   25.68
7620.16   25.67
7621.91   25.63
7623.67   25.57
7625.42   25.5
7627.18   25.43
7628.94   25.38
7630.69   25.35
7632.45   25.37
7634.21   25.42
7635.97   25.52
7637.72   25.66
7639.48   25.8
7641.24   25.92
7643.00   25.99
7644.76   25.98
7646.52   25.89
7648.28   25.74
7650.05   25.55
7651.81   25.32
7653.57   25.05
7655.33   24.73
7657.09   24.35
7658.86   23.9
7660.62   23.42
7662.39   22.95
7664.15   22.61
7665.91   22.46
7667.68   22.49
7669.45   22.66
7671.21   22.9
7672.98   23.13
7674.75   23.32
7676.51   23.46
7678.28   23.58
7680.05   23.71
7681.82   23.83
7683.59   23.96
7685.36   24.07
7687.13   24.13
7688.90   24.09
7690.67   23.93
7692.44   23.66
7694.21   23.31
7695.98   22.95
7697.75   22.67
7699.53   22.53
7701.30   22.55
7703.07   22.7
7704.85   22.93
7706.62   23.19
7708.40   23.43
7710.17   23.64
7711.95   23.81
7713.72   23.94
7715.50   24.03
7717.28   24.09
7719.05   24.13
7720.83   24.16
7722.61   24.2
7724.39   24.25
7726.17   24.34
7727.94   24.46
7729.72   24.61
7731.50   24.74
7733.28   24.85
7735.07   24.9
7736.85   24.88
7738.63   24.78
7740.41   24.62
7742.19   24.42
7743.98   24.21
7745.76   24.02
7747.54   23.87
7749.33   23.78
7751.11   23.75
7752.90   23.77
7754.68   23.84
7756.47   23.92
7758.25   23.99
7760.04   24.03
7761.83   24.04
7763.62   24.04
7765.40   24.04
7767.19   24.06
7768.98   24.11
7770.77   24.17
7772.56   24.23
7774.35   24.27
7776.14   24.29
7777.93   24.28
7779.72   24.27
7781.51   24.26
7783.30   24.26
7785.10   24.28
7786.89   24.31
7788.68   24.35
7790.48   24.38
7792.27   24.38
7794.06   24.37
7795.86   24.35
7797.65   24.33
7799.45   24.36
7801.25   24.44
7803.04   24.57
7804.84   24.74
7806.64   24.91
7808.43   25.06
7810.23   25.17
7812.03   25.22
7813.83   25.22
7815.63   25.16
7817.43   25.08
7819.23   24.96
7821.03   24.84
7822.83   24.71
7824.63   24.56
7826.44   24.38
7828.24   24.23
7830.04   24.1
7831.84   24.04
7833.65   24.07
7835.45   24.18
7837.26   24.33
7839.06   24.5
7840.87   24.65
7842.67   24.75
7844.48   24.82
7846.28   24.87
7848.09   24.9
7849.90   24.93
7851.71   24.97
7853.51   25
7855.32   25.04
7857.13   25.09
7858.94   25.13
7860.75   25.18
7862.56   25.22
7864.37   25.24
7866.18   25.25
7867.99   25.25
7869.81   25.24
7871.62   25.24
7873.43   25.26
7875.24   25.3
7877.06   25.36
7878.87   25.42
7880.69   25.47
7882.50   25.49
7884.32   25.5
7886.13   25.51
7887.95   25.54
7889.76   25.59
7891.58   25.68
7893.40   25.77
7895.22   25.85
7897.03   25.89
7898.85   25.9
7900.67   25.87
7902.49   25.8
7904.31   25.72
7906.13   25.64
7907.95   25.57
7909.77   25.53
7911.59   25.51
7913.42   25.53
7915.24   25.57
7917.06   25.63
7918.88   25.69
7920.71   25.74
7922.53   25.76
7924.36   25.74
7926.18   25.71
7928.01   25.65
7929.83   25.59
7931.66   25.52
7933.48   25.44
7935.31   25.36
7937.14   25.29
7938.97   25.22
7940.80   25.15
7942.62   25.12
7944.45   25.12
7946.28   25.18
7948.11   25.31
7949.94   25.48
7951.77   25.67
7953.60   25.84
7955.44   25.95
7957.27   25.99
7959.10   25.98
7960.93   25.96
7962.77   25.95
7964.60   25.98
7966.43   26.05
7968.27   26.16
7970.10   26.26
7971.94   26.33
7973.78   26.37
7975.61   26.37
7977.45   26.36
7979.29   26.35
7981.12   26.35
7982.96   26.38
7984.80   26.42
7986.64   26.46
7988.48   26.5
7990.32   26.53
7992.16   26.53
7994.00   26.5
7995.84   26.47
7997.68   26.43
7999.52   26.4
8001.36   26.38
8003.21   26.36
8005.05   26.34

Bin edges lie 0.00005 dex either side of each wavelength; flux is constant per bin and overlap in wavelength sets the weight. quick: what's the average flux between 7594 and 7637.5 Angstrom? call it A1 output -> 25.6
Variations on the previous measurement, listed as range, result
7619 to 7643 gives 25.6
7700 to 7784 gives 24.1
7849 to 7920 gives 25.4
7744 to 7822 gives 24.4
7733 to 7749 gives 24.5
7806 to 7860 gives 24.8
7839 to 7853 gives 24.8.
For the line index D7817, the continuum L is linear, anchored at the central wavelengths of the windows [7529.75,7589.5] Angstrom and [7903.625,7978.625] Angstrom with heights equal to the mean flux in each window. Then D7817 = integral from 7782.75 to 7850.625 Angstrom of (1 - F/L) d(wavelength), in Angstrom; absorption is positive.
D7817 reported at 4.0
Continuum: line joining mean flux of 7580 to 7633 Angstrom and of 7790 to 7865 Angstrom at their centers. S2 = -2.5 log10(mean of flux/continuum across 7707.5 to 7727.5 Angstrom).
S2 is 0.06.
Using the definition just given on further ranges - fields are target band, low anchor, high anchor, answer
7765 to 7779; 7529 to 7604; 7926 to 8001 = 0.09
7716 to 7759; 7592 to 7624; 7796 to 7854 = 0.04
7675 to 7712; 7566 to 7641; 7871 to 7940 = 0.11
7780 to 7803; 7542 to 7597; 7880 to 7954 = 0.07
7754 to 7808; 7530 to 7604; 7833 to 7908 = 0.06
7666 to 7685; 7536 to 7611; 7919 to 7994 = 0.14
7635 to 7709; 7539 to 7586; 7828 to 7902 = 0.11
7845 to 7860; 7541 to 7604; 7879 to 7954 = 0.03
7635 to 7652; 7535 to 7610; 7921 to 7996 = 0.04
